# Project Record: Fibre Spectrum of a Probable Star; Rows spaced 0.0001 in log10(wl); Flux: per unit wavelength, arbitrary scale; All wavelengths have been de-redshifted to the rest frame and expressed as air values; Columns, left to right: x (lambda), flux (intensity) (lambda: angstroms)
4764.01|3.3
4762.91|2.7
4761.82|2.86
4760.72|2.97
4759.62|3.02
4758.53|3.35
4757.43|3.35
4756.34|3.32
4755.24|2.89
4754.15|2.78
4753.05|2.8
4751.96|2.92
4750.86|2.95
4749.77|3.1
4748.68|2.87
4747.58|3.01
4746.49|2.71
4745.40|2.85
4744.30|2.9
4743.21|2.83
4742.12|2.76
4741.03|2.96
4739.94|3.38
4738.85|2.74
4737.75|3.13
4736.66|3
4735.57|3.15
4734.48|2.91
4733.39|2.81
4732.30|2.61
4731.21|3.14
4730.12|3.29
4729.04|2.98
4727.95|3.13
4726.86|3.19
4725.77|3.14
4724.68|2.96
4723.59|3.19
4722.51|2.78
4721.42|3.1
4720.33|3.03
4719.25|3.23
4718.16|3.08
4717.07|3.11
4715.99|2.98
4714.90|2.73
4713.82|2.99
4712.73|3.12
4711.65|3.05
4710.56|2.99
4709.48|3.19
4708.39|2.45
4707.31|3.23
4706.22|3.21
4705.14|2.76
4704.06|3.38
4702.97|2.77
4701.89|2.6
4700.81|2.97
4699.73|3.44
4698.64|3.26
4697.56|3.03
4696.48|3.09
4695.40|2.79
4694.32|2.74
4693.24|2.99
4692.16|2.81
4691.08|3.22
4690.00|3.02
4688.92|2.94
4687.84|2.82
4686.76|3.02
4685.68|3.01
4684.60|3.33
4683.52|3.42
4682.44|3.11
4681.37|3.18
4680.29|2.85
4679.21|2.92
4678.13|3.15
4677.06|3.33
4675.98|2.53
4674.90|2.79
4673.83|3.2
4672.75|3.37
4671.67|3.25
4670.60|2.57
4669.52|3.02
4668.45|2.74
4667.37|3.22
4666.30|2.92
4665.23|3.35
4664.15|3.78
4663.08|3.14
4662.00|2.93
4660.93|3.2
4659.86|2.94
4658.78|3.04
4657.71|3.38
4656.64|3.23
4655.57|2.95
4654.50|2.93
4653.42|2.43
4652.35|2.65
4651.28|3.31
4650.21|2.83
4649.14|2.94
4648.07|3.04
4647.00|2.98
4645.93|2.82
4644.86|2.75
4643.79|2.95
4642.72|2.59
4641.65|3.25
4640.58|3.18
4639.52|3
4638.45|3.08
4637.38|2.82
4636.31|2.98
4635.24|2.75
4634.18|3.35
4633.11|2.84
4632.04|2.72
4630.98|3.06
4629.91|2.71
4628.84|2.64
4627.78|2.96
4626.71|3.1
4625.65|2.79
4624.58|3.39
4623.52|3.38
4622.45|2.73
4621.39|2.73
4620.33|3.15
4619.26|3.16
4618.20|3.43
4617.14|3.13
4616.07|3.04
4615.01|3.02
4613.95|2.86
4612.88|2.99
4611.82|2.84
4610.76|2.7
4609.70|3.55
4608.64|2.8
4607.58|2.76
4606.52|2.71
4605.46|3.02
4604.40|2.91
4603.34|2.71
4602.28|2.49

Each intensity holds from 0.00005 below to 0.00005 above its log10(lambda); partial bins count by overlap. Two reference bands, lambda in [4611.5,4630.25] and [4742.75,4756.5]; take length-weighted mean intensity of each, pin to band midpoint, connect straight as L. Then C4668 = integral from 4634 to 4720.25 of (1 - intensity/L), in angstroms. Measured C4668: -1.6 angstroms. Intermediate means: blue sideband 3.01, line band 3.02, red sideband 2.91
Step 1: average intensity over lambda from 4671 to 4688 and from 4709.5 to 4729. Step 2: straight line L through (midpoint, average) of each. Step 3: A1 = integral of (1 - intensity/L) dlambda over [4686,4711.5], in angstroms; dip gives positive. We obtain 0.6 angstroms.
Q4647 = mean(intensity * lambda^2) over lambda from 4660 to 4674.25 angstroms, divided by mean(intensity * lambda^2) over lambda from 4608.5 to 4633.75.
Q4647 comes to 1.1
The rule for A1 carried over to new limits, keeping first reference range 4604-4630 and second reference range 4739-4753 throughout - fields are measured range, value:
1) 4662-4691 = -1.1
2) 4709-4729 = -0.8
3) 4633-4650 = 0.1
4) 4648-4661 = -0.1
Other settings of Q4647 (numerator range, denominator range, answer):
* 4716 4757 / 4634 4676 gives 1.03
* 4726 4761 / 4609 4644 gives 1.05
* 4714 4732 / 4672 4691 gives 1.02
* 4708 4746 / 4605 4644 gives 1.05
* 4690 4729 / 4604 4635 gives 1.05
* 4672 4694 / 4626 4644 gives 1.06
